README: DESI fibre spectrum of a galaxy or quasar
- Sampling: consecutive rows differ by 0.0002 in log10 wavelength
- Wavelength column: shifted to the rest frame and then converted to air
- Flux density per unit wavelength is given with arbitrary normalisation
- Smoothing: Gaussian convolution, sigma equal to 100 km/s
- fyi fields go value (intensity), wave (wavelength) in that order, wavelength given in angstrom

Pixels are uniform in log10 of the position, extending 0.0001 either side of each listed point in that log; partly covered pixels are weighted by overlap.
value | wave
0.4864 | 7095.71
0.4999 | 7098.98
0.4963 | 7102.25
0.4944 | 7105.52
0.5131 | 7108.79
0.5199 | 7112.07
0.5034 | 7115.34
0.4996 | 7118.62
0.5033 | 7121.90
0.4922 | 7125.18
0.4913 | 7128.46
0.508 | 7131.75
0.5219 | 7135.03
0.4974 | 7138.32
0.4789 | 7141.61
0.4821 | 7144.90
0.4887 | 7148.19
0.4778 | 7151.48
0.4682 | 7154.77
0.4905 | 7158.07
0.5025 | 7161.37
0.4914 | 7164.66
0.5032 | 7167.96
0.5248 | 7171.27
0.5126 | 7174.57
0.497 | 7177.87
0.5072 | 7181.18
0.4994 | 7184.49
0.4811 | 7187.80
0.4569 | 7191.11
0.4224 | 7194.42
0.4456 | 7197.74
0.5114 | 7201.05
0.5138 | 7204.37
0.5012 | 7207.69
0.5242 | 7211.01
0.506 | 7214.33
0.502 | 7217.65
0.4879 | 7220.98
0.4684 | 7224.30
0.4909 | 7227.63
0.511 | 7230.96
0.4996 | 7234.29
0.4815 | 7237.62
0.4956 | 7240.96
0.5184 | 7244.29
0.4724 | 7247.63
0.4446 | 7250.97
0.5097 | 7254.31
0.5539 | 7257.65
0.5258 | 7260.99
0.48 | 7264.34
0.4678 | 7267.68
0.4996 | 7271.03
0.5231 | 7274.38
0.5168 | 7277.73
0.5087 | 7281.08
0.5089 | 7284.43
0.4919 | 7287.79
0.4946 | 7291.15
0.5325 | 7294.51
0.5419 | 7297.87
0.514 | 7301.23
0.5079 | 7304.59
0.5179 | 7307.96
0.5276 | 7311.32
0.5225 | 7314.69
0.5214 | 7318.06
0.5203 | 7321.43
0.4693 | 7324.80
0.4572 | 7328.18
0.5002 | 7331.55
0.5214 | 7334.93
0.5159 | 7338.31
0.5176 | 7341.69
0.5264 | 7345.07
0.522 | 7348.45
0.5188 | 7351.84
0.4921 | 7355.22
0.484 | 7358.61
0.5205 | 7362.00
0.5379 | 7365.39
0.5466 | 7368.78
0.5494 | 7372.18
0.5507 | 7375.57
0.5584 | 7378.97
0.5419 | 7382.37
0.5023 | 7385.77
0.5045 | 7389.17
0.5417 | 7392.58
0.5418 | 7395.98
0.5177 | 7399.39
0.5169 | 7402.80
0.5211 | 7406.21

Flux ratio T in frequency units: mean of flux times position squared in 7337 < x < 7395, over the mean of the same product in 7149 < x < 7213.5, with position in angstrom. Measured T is 1.13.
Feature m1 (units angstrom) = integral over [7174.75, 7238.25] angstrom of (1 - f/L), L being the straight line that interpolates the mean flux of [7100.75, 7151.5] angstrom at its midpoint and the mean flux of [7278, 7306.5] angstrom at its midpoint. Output 1.9 angstrom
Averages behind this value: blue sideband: 0.499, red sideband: 0.513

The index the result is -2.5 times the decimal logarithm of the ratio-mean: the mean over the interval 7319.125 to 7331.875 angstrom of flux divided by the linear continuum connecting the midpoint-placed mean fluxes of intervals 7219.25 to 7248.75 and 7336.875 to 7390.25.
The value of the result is 0.06 mag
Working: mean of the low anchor 0.492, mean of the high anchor 0.525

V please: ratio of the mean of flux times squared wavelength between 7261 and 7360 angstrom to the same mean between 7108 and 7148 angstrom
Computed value 1.1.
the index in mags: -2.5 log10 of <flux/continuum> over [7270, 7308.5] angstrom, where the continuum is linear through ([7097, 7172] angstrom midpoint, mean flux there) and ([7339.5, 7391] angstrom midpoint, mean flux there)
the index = 0.01 mag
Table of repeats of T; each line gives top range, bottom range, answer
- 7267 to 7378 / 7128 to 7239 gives 1.09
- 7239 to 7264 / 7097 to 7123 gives 1.04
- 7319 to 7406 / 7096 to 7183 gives 1.11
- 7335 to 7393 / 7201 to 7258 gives 1.09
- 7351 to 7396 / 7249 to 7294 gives 1.08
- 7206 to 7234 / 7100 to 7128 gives 1.02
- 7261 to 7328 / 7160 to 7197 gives 1.07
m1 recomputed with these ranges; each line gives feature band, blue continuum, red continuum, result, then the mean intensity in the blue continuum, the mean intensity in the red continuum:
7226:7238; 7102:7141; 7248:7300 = 0.2 angstrom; 0.503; 0.506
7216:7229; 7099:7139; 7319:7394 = 0.6 angstrom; 0.503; 0.518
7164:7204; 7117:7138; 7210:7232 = 0.9 angstrom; 0.502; 0.498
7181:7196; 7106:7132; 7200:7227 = 0.9 angstrom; 0.503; 0.501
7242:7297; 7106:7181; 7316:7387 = 0.7 angstrom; 0.499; 0.518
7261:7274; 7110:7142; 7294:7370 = 0.5 angstrom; 0.503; 0.514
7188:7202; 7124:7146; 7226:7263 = 1.1 angstrom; 0.496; 0.5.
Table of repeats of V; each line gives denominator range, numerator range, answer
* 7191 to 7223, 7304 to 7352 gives 1.08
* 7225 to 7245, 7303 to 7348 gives 1.05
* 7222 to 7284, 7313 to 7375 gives 1.06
